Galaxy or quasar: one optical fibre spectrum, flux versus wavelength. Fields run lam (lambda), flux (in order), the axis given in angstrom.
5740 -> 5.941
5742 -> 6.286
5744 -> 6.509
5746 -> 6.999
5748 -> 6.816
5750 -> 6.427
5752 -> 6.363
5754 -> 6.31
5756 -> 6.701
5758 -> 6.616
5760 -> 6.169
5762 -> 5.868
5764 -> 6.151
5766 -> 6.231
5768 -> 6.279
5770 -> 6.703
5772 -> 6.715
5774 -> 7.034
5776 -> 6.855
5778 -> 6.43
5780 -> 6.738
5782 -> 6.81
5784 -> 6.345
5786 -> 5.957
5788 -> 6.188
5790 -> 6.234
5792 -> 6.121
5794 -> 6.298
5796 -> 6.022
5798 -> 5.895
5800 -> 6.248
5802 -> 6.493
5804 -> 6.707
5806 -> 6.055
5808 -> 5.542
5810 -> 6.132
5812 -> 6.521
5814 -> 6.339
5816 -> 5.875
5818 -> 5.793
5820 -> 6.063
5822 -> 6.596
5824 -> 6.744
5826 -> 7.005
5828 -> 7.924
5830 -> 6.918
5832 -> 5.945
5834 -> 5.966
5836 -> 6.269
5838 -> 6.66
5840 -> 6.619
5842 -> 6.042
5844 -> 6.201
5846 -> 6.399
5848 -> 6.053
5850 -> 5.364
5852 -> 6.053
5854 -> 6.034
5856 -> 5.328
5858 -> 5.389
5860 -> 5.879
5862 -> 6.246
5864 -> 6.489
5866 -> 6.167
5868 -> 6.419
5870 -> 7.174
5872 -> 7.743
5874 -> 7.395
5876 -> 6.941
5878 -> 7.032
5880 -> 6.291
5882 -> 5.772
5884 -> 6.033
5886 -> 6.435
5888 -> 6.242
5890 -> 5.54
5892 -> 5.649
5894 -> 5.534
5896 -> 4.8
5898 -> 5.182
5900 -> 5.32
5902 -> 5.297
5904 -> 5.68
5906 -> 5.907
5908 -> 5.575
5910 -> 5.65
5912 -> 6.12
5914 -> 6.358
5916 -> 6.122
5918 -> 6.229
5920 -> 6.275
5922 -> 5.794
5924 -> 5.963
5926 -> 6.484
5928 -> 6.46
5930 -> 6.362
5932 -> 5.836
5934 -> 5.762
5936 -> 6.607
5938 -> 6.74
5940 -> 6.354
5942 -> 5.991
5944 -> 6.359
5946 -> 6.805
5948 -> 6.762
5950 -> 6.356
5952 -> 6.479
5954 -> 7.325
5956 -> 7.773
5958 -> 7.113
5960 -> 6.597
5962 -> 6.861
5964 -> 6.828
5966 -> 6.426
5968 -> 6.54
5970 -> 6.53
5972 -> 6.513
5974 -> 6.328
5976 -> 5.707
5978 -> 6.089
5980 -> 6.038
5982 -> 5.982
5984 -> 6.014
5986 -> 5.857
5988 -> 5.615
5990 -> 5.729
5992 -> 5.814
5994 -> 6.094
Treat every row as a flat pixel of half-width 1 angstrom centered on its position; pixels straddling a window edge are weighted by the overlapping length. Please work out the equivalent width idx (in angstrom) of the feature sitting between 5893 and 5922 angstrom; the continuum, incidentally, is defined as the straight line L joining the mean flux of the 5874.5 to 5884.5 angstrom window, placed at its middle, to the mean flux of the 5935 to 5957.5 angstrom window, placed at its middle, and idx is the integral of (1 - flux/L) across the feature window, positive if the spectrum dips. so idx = 3.8 angstrom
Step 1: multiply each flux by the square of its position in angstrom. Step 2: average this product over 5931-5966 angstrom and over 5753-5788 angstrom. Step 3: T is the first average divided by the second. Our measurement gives 1.09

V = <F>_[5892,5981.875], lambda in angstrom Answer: 6.21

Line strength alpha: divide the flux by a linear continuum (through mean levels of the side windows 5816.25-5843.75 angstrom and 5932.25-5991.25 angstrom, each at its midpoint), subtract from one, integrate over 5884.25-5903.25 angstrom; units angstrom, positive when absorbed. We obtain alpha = 2.6 angstrom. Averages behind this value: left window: 6.48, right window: 6.41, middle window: 5.58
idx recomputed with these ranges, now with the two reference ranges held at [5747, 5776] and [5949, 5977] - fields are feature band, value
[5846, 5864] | 1.9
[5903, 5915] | 1.3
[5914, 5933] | 1.3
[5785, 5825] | 2.0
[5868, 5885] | -0.5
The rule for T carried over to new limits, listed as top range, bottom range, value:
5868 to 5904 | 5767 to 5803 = 0.99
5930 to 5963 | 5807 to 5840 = 1.08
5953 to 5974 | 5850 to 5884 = 1.11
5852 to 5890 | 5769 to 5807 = 1.02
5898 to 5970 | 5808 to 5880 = 1.02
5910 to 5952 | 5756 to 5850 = 1.03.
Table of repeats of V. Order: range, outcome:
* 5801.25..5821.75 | 6.16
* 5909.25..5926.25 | 6.1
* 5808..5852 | 6.33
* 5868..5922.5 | 6.09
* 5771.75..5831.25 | 6.41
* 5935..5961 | 6.71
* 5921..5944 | 6.22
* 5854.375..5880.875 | 6.49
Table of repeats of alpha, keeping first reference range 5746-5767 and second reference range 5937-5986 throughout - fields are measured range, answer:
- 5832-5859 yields 1.8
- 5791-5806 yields 0.4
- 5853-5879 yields -0.1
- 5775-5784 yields -0.4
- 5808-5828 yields 0.2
